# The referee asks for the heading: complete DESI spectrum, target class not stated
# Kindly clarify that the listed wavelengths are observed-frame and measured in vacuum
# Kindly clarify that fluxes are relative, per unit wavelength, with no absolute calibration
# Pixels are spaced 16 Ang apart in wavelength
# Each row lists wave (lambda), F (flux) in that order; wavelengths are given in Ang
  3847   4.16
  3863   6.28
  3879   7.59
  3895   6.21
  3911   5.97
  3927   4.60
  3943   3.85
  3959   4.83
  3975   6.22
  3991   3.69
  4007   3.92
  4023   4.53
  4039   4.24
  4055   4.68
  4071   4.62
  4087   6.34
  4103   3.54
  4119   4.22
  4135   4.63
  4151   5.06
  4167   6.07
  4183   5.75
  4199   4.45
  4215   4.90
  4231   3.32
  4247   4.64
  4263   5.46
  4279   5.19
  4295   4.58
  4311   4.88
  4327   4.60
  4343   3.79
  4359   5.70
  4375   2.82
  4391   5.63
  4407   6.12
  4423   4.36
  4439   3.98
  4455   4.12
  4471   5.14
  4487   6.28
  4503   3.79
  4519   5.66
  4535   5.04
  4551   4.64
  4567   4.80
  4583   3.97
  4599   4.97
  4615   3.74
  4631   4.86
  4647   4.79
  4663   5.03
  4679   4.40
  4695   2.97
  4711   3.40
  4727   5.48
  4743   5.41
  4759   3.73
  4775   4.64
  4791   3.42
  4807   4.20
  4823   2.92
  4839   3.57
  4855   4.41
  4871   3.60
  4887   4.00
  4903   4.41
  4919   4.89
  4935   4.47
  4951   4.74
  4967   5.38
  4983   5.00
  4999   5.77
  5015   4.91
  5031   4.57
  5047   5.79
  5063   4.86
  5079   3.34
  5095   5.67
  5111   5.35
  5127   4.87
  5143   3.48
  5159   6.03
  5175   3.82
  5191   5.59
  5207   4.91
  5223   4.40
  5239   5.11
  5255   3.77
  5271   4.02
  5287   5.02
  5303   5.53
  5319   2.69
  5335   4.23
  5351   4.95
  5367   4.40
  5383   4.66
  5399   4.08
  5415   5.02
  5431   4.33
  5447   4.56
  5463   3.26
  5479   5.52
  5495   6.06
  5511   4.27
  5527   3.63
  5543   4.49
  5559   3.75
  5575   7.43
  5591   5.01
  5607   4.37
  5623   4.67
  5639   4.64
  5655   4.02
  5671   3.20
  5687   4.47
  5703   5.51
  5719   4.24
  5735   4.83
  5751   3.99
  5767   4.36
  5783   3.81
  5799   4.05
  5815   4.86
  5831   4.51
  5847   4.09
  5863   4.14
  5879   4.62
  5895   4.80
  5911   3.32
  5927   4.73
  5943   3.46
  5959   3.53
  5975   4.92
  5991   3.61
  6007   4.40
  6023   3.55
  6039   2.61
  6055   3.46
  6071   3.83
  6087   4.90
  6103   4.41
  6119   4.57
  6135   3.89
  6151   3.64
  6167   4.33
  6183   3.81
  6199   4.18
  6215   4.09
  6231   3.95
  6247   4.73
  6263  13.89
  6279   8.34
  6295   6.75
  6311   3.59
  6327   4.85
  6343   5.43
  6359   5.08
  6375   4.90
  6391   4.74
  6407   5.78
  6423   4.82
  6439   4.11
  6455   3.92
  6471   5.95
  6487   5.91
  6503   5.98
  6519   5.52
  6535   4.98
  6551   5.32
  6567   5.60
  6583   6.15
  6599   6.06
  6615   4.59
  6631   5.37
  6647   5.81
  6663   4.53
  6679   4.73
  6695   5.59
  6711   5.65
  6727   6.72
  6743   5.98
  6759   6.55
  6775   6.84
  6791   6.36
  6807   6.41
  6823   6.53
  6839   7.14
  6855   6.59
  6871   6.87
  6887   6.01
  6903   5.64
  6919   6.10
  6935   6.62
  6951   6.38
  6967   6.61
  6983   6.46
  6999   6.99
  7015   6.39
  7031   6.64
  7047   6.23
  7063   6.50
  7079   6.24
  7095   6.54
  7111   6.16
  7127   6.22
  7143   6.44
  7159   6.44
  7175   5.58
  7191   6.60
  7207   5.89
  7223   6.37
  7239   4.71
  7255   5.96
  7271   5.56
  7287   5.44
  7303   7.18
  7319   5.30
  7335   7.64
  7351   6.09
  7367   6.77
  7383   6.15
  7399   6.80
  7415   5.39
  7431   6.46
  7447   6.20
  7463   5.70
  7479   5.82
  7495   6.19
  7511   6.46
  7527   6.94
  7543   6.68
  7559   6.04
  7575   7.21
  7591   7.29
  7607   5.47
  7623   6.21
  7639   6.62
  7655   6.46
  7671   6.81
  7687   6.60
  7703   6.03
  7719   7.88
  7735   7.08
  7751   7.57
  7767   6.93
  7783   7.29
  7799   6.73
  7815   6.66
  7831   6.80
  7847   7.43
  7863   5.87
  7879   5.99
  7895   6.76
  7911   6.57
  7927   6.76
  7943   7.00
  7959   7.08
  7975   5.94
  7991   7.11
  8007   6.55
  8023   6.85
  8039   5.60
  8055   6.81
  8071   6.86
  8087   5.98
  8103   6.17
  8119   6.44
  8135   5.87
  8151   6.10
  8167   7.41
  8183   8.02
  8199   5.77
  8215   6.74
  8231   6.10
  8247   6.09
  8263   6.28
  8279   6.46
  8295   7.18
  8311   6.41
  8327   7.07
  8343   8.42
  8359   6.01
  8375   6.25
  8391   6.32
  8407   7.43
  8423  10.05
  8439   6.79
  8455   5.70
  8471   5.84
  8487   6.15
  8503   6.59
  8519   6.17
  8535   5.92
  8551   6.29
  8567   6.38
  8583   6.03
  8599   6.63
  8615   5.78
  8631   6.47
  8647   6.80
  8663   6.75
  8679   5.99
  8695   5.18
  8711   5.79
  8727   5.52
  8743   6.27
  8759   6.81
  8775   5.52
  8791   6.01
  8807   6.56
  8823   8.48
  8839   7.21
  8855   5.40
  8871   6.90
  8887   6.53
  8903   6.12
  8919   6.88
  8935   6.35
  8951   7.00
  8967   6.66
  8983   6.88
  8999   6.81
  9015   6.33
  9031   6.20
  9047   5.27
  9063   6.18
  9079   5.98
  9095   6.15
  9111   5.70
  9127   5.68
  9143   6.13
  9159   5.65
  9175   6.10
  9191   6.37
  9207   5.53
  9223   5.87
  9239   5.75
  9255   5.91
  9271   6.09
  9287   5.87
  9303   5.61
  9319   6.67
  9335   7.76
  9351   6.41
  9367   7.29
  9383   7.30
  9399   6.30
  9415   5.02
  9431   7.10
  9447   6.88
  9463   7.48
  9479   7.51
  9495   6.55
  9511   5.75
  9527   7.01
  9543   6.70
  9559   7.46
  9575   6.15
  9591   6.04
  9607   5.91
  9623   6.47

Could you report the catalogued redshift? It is 0.68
